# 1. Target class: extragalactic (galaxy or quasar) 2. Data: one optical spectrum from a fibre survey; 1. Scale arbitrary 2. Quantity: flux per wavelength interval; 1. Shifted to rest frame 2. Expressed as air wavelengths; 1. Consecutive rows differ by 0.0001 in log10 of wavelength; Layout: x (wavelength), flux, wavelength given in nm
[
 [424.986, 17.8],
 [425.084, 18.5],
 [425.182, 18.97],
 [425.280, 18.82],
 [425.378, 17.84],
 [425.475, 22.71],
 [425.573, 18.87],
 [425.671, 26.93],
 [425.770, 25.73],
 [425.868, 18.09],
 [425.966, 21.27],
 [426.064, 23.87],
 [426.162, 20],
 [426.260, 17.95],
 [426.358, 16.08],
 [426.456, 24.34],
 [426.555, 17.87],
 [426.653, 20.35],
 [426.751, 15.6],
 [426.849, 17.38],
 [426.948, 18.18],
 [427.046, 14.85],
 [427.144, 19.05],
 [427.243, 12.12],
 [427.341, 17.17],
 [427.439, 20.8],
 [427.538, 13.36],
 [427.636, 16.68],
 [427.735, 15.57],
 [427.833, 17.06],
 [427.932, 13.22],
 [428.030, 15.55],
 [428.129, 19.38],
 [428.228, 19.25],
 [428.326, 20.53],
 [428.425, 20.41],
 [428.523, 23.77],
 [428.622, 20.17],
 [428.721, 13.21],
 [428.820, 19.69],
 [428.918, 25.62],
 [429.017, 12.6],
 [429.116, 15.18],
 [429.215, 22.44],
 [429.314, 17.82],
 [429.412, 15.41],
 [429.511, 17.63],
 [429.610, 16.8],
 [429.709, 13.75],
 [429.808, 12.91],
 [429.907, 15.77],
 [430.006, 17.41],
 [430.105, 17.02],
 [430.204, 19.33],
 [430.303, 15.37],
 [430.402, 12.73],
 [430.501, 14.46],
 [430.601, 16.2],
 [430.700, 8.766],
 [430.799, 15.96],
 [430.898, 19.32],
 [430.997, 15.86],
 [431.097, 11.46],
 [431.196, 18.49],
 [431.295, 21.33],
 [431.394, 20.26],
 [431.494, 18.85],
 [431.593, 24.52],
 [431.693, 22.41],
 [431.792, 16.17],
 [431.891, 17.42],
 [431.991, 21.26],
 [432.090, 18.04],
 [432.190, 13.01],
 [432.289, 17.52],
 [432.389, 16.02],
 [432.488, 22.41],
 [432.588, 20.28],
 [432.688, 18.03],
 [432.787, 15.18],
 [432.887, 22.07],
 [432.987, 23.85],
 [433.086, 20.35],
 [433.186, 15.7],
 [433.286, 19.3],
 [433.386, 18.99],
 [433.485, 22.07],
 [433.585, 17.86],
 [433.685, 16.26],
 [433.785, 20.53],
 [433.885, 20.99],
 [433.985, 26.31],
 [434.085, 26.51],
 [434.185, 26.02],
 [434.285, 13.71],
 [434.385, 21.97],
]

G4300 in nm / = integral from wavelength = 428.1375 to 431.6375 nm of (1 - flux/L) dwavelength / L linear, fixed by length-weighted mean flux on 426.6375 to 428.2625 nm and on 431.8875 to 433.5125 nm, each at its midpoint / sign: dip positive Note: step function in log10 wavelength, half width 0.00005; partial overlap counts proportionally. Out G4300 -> 0.05 nm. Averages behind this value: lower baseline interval 16.7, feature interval 17.4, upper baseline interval 18.9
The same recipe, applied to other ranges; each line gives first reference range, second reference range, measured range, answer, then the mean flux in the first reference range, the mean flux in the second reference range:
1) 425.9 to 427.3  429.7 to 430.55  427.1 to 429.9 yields -0.09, 18.5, 15.5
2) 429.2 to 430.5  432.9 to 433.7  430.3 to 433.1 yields 0.03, 16.3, 19.6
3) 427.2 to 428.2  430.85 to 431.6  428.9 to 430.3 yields 0.04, 16.2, 18.4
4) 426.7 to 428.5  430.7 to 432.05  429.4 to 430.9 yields 0.21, 17.1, 18.4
